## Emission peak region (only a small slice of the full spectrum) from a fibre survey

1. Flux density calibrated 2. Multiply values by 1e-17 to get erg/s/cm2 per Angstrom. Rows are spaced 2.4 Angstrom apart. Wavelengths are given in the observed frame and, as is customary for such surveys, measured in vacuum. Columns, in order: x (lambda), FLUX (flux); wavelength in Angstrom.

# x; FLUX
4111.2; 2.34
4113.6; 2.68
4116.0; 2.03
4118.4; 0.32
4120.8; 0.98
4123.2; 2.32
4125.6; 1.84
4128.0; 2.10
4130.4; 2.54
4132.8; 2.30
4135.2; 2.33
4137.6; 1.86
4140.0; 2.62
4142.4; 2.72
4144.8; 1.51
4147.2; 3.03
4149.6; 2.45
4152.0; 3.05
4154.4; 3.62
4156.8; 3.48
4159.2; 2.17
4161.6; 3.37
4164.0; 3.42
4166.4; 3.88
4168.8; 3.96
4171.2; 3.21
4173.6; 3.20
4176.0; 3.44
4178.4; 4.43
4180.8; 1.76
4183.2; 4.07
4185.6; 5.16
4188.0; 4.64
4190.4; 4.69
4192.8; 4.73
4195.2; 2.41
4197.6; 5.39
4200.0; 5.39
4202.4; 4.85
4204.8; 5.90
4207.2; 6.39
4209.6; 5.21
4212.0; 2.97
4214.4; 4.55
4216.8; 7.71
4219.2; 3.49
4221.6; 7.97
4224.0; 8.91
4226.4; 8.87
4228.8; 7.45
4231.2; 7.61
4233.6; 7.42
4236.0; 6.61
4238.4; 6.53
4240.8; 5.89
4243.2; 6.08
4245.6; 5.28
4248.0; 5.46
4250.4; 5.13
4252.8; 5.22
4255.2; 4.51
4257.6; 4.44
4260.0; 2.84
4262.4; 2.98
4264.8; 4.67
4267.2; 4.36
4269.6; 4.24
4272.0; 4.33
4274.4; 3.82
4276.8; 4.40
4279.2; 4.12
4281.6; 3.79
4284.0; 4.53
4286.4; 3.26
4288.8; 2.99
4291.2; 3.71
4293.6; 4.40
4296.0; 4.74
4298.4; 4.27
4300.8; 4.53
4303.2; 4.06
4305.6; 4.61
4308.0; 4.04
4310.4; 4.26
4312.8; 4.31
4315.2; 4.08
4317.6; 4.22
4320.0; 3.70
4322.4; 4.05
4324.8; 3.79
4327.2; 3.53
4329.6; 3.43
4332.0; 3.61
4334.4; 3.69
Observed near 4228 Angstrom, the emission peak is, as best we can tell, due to Ly-alpha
